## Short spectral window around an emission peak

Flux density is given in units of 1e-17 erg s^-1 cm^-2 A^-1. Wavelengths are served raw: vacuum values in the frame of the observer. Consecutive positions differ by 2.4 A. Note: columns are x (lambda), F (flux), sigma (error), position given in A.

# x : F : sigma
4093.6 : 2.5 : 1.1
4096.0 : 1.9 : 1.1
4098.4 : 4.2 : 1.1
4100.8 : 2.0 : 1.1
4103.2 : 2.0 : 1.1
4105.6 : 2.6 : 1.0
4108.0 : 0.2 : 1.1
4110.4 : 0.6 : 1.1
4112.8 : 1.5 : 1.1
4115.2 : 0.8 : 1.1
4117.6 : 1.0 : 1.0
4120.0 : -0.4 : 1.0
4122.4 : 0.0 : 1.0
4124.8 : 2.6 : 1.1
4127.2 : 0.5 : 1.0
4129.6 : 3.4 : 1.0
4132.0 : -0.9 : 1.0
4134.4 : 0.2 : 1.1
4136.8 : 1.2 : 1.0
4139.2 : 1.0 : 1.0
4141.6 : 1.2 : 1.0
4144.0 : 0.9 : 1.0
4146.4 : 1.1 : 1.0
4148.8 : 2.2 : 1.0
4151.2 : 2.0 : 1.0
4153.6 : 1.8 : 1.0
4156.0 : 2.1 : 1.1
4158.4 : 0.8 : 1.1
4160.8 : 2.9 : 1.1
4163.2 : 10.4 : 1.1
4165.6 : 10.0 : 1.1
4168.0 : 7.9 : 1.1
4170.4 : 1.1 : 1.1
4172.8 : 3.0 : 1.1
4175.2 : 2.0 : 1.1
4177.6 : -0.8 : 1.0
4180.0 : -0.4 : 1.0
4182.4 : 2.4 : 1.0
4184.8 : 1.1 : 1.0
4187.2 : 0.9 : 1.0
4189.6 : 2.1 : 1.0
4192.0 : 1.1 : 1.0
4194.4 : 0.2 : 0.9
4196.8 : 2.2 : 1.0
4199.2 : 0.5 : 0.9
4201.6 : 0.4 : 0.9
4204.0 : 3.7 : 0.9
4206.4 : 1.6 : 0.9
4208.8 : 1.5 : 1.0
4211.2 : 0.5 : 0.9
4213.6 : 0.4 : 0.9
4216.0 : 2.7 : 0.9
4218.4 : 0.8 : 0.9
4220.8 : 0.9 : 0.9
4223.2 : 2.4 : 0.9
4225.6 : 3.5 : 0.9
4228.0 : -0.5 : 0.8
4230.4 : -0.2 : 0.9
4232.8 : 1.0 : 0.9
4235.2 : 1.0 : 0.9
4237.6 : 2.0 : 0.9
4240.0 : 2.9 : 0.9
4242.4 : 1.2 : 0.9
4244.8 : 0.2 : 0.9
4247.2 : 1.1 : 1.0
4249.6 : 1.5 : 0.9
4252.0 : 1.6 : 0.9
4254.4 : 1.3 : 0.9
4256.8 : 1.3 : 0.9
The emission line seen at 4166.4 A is [O II]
